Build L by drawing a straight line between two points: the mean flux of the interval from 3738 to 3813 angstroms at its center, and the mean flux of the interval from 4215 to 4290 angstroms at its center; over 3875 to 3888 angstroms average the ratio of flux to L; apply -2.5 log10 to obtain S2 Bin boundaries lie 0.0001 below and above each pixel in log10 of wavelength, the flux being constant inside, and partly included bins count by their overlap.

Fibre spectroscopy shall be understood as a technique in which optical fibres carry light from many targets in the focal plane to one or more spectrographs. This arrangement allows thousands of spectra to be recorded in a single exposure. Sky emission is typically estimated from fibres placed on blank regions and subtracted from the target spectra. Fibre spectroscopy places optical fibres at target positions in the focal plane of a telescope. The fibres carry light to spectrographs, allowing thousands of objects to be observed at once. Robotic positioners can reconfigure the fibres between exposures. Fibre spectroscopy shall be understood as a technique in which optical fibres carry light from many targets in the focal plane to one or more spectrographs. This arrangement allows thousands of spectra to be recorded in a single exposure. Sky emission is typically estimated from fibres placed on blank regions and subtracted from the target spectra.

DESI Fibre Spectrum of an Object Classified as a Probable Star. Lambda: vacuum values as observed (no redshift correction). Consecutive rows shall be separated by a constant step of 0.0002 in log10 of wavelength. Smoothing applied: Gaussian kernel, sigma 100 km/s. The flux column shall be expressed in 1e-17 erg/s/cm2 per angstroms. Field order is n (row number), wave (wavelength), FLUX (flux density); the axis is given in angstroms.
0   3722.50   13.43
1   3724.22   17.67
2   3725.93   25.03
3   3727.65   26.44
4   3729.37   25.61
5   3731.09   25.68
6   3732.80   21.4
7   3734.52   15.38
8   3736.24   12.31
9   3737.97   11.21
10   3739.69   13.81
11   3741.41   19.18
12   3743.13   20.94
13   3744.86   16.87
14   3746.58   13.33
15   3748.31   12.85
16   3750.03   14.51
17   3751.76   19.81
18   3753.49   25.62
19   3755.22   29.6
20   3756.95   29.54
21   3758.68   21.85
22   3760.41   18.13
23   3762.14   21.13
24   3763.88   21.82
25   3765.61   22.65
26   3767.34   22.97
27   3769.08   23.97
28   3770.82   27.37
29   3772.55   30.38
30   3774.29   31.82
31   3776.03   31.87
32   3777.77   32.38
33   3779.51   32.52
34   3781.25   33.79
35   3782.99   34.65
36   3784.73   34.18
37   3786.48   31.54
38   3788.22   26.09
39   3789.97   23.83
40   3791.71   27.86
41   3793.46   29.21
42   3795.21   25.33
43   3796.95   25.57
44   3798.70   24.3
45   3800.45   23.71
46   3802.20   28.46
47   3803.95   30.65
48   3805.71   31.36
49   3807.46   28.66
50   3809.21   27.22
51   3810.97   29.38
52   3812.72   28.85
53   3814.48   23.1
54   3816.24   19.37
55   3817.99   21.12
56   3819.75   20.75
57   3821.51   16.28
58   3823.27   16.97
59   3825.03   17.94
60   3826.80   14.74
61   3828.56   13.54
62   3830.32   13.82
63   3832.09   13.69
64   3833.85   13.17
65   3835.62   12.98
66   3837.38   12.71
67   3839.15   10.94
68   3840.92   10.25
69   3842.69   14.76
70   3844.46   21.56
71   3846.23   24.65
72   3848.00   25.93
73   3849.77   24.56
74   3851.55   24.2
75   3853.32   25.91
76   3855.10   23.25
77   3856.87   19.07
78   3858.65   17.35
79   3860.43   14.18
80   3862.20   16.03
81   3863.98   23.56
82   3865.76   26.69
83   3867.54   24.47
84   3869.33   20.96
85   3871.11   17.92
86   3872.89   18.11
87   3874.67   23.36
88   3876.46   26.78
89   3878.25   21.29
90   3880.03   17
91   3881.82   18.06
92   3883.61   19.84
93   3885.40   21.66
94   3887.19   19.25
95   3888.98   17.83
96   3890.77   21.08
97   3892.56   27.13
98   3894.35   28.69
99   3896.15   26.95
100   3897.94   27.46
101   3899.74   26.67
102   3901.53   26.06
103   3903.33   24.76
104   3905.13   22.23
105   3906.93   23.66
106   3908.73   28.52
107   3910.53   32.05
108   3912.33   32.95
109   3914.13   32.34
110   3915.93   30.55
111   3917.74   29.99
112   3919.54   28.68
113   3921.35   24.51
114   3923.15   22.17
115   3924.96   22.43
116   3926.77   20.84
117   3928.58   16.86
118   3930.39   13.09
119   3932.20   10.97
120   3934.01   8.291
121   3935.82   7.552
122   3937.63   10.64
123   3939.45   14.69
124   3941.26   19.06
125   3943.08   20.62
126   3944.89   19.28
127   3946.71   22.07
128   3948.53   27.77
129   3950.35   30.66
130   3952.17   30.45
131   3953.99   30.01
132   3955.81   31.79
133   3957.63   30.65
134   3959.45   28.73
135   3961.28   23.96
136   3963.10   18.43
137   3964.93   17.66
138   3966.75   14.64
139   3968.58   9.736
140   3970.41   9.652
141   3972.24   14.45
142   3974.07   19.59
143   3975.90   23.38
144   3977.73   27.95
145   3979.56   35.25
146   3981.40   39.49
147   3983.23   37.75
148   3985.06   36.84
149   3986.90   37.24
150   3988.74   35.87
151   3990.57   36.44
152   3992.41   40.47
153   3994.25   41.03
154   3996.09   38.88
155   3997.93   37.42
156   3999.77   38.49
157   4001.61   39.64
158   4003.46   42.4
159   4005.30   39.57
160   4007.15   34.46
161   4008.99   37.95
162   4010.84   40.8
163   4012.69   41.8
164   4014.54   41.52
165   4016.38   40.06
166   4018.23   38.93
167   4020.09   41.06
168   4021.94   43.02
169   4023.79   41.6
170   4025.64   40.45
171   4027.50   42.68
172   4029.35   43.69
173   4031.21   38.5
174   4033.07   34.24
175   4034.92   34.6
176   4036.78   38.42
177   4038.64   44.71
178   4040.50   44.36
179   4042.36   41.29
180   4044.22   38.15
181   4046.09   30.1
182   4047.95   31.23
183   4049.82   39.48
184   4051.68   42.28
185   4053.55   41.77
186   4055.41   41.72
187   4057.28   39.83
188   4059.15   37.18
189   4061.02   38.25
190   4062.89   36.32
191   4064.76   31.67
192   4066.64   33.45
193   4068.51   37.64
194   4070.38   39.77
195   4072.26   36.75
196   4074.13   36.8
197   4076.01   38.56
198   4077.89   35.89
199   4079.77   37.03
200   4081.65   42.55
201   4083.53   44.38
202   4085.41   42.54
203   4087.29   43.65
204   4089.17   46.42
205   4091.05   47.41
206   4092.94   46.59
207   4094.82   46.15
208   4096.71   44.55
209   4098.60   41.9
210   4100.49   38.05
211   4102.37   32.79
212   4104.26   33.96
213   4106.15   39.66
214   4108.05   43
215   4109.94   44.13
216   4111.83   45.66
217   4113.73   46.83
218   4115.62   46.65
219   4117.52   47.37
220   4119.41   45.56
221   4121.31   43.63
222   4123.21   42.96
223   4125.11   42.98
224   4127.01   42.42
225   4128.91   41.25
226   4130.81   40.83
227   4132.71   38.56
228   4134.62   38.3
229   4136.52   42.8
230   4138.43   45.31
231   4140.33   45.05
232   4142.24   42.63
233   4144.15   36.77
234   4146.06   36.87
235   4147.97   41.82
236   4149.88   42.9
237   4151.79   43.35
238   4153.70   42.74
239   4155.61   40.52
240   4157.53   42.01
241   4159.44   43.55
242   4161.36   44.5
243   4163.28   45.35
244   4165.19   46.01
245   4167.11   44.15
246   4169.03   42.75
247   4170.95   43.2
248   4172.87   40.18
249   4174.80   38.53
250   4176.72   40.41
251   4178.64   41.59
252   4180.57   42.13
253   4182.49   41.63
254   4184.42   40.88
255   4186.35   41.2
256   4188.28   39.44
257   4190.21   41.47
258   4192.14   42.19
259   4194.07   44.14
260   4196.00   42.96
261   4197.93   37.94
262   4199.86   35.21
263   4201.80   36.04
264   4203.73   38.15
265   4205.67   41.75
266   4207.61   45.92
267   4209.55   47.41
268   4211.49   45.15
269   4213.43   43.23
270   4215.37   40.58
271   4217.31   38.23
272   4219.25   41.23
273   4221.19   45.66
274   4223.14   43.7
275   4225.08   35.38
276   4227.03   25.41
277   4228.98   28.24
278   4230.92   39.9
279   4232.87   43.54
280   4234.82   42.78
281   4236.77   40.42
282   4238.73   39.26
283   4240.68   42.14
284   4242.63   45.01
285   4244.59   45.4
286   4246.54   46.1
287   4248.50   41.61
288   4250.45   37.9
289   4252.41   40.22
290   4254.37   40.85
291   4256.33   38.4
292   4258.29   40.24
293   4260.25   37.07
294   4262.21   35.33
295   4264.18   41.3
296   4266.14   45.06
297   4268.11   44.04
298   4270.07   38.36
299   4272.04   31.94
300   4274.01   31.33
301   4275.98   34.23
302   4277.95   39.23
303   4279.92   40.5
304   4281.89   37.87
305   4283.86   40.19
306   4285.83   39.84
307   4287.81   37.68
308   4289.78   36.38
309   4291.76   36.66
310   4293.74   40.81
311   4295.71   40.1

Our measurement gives 0.35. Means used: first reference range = 25.4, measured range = 20.7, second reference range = 39.3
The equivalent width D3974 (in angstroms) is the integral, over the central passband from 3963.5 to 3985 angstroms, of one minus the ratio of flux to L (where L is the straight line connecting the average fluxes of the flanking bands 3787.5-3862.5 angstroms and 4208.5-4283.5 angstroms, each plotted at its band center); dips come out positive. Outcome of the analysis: 3.7 angstroms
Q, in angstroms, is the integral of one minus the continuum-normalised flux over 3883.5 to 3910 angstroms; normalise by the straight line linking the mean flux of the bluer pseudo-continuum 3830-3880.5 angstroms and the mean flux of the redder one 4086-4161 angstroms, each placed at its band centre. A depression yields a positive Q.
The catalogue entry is -1.6 angstroms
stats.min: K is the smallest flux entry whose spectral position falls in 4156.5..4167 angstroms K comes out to 42.01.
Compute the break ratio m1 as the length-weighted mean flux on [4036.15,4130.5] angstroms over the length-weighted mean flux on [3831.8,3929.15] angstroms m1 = 1.83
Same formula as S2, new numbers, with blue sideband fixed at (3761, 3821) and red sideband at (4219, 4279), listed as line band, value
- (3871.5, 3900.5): 0.30 mag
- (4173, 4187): -0.09 mag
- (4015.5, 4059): -0.17 mag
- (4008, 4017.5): -0.22 mag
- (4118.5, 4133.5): -0.17 mag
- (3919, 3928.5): 0.32 mag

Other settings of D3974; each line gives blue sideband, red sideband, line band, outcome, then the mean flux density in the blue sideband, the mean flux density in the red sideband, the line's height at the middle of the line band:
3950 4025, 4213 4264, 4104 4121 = -3.61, 32.8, 39.9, 36.3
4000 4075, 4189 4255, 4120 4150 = -1.27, 38.9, 40.7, 39.9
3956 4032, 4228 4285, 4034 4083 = -4.12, 33.7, 39.6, 35.2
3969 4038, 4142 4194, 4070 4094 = -1.58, 36.2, 41.8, 38.9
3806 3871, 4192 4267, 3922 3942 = 7.69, 19.9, 40.5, 24.8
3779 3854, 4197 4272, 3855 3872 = 3.20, 22.9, 40.3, 24.9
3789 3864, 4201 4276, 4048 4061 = -3.29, 21.1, 40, 31.6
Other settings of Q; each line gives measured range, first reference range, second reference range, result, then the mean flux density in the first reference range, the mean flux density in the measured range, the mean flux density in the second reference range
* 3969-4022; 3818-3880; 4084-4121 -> -3.18 angstroms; 18.9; 35.2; 43.3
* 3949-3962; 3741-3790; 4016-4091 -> 1.89 angstroms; 25.1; 29.5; 39.4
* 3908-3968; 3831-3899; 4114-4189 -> 7.15 angstroms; 20.4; 22.7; 42.3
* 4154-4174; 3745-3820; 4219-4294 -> -3.58 angstroms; 25.9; 43.2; 39.2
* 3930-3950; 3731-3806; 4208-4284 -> 9.11 angstroms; 24.3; 16.3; 39.9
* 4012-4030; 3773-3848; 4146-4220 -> -4.05 angstroms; 23.5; 41.5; 41.8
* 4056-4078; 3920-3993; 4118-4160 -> -1.43 angstroms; 23.5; 36.9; 42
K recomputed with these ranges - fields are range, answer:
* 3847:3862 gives 14.18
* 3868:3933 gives 10.97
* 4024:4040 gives 34.24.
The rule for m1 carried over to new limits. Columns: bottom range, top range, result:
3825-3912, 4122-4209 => 1.99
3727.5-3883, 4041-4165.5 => 1.85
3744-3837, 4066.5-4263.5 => 1.74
